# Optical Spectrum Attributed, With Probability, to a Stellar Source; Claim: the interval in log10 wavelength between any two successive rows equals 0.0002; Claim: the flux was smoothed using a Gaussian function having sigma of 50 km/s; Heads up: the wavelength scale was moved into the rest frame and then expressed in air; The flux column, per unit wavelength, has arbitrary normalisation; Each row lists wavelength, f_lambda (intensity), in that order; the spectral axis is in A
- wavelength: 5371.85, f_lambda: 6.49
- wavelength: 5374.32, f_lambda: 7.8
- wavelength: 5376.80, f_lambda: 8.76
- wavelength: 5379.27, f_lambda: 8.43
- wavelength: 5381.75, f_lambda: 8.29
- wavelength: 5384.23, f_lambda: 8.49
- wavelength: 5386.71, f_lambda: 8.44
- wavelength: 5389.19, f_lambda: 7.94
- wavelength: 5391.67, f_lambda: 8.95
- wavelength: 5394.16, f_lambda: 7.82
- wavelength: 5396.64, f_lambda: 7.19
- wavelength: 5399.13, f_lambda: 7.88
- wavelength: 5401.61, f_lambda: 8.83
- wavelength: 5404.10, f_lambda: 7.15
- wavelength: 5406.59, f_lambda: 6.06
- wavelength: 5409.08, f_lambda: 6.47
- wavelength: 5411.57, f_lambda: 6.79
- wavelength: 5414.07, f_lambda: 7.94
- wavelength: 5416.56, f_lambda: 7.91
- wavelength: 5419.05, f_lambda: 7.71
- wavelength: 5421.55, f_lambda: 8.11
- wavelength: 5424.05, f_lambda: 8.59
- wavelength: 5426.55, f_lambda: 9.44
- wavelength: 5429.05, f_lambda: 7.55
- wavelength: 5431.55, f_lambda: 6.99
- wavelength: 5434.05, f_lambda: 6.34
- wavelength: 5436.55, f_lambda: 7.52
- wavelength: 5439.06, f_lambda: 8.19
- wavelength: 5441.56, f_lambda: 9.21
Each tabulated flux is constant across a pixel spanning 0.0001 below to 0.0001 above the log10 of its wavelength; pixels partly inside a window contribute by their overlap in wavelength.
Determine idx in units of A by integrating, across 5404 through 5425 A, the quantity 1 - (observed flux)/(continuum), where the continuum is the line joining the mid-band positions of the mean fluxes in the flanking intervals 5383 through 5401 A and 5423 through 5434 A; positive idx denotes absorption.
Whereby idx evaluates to 1.6 A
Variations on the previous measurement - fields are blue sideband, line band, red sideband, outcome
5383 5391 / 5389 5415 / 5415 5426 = 2.32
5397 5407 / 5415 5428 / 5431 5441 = -1.47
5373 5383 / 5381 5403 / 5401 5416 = -1.17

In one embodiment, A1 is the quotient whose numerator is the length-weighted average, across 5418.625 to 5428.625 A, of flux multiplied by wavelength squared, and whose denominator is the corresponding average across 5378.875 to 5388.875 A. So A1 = 1.02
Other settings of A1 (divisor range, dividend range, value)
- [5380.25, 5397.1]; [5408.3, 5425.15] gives 0.94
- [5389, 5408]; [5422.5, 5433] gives 1.06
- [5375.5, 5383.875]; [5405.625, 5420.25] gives 0.86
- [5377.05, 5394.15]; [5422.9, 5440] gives 0.94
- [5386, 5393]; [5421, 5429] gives 1.03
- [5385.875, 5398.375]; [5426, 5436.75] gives 0.94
